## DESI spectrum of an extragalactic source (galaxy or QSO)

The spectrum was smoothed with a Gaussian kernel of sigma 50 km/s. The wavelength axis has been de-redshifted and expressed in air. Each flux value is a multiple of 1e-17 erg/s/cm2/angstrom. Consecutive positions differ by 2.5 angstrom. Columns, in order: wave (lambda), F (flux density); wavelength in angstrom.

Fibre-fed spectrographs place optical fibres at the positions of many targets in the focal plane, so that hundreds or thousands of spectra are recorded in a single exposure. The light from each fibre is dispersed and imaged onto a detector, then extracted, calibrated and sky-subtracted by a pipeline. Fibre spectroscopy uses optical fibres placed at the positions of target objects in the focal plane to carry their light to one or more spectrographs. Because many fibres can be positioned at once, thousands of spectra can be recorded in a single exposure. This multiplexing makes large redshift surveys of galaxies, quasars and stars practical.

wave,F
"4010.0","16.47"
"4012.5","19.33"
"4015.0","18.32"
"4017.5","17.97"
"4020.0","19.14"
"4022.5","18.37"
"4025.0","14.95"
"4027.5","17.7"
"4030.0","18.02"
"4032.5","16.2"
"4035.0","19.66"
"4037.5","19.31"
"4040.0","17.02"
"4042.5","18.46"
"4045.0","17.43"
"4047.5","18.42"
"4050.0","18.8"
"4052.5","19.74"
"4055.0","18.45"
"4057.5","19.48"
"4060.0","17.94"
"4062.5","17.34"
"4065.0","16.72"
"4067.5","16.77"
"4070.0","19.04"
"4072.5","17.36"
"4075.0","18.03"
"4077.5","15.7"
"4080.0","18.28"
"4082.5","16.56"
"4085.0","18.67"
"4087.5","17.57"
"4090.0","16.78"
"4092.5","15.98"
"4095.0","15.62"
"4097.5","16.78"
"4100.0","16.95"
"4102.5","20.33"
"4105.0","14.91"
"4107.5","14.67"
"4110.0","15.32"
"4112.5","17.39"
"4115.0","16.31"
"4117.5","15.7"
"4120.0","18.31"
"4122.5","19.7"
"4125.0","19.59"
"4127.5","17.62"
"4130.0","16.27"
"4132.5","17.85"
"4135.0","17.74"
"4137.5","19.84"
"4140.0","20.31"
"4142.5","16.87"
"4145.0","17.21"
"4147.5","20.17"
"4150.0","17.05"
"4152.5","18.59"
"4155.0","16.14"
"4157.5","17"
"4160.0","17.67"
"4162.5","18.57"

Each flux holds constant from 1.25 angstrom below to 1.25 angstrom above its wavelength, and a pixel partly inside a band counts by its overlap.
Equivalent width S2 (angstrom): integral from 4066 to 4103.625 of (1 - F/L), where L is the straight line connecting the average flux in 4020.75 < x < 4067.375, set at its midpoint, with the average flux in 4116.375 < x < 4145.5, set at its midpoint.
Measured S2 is 1.46 angstrom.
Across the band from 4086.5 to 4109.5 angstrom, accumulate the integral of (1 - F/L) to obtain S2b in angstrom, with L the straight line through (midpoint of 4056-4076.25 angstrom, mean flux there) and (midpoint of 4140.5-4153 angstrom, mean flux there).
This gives 1.8 angstrom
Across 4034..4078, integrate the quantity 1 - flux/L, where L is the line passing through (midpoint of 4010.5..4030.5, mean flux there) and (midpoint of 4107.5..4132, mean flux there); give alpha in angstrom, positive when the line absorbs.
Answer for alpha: -1.1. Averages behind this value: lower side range 17.9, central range 18.1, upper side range 17.2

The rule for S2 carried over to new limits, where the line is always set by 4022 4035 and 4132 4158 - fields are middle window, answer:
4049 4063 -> -1.0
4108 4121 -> 1.0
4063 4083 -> 0.3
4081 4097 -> 0.7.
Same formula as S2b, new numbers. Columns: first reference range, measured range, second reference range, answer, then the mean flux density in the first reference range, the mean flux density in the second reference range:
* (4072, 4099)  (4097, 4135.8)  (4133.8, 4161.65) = 0.7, 17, 18.1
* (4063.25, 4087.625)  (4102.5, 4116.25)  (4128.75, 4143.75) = 1.3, 17.5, 18.1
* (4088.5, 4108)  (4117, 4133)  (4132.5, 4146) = -0.2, 16.6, 18.4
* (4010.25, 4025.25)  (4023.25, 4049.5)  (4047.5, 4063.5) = 0.9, 18.1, 18.6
